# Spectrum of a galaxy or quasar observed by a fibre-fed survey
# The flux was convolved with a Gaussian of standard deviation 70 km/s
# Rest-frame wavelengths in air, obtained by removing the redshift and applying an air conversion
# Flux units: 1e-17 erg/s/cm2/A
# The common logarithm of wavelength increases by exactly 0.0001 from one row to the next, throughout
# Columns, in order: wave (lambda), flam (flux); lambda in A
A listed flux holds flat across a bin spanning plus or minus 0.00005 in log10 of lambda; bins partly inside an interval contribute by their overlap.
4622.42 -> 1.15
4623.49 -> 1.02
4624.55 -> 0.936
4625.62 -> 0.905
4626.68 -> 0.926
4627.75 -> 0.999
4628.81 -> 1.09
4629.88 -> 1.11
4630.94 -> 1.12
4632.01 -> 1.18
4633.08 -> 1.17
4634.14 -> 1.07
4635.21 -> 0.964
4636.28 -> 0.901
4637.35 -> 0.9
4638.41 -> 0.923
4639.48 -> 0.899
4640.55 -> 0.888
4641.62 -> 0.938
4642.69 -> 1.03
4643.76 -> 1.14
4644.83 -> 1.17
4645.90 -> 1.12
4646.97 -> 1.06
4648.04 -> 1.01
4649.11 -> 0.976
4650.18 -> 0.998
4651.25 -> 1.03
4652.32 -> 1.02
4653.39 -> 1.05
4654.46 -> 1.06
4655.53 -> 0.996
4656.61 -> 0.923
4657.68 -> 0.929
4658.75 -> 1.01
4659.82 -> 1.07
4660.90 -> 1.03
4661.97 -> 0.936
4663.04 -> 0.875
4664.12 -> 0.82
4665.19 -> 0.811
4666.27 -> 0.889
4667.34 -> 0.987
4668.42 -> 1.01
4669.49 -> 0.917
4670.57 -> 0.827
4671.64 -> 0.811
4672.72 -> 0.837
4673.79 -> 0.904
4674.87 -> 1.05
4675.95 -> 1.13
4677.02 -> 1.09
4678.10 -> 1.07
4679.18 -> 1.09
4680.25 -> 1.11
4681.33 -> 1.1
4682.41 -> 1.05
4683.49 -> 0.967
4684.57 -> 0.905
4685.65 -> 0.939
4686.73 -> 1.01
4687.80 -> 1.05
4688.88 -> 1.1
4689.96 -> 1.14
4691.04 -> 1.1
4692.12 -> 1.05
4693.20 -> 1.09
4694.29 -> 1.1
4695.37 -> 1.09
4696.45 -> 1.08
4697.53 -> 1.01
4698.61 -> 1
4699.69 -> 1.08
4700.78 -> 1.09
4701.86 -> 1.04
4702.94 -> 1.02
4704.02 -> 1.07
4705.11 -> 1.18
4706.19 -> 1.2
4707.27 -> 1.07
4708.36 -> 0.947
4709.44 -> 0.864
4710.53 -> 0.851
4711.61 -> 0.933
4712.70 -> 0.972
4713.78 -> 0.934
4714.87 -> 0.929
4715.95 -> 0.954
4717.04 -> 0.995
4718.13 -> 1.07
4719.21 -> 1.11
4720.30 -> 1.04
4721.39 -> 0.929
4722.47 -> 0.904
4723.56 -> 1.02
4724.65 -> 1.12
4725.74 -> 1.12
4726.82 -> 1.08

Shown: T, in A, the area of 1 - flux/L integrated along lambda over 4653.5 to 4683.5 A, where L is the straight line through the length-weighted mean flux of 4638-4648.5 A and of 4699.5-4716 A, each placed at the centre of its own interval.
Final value 1.1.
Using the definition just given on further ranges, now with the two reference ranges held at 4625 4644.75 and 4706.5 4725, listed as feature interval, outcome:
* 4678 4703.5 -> -1.63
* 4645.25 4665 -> 0.22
